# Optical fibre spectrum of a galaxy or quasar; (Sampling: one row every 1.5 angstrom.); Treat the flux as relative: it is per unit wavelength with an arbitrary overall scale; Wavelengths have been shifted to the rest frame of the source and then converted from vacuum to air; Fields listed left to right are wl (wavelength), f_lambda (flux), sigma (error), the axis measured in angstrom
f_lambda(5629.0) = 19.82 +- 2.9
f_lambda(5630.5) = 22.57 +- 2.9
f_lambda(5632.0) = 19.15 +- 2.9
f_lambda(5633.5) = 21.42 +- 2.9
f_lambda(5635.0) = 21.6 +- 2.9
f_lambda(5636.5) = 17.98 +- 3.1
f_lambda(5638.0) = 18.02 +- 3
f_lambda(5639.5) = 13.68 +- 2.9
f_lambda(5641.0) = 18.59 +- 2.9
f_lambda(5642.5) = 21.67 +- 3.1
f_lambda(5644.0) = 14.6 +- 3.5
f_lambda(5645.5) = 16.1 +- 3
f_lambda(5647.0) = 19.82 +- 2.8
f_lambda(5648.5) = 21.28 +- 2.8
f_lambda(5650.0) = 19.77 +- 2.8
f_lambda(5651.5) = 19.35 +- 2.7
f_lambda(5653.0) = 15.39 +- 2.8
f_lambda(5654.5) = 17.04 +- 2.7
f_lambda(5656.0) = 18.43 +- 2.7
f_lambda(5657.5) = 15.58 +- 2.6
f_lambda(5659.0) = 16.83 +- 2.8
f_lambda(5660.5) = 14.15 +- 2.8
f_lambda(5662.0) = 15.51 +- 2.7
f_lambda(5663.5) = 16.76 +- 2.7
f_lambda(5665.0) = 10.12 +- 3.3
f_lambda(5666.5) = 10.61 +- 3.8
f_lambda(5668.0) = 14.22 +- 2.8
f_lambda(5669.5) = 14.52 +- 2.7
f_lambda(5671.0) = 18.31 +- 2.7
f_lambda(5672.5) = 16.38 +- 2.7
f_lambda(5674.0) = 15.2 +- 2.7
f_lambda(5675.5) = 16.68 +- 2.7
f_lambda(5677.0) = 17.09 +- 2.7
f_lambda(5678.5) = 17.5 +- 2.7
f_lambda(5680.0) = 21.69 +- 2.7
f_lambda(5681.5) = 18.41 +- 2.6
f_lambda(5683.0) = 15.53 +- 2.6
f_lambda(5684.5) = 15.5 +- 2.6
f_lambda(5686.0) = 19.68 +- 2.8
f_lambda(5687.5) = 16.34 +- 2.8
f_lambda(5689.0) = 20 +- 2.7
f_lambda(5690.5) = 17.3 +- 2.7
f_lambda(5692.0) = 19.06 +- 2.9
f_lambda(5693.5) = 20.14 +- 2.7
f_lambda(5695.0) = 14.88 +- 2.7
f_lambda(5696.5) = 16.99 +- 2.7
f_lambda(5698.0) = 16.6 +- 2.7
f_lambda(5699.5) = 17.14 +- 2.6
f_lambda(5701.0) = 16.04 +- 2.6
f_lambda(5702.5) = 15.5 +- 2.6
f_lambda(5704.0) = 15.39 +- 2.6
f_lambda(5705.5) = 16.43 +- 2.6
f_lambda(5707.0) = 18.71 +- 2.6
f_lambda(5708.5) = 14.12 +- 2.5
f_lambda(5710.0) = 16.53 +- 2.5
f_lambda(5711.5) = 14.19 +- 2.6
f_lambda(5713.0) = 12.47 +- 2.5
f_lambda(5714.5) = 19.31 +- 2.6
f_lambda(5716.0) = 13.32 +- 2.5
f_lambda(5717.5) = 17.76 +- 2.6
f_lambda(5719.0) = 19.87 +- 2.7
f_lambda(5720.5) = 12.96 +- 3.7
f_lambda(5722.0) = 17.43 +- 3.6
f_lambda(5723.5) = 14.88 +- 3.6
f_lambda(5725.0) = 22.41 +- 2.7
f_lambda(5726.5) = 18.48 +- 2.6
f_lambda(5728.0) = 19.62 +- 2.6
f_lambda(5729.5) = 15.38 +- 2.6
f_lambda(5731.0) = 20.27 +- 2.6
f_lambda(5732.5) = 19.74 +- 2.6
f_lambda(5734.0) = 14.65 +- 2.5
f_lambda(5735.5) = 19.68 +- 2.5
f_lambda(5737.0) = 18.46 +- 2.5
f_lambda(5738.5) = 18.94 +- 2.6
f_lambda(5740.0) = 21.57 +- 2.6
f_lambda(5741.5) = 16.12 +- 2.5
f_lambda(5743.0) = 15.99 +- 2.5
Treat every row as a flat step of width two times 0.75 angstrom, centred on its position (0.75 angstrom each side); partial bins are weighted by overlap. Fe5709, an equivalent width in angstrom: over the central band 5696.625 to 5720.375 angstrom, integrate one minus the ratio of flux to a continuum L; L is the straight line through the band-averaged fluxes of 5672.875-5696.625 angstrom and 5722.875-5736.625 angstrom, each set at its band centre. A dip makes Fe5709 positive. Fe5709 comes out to 2.45 angstrom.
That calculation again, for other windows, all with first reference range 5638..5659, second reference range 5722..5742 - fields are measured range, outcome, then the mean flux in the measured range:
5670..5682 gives 0.3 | 17.6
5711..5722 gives 1.5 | 15.8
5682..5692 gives 0.3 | 17.5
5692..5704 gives 0.9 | 16.8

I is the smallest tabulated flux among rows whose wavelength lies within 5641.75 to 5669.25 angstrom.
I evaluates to 10.12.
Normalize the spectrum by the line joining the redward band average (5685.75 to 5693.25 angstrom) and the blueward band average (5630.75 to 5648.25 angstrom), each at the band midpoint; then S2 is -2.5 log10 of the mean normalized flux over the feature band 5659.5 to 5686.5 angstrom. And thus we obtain 0.16 mag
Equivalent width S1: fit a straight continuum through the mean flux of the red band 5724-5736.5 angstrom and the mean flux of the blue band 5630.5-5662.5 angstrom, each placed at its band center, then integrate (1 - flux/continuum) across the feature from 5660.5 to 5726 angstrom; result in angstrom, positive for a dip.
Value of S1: 6.8 angstrom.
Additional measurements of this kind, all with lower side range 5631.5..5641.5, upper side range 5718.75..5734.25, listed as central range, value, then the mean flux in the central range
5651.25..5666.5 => 2.4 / 15.5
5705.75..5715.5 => 1.1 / 15.9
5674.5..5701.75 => 0.9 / 17.6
